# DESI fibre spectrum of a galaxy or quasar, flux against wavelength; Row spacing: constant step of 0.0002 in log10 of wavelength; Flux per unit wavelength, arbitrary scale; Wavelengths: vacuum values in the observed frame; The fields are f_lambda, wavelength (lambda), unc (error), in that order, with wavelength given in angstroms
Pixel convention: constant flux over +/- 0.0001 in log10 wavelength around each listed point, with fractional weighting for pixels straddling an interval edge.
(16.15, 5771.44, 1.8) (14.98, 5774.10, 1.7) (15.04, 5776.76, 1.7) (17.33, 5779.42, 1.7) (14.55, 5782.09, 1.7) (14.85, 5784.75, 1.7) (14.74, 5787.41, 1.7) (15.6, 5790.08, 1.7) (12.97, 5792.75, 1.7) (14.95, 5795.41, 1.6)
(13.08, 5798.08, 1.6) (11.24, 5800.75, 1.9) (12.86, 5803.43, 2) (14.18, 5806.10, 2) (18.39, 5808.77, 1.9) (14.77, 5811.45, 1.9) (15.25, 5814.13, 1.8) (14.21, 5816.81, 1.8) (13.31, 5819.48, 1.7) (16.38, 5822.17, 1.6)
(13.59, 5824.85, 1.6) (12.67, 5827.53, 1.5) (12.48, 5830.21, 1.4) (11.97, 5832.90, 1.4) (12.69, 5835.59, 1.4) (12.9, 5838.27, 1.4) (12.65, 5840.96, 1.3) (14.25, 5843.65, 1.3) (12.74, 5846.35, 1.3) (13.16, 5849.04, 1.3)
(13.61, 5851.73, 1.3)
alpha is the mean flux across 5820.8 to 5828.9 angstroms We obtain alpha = 14.2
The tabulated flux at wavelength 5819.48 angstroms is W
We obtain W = 13.31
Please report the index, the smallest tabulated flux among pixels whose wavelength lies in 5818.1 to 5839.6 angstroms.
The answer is 11.97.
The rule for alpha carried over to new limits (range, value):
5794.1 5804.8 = 13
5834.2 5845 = 13.1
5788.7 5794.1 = 14.3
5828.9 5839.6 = 12.5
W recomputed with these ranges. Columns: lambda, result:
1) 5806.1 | 14.18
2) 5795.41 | 14.95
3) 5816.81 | 14.21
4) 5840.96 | 12.65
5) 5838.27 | 12.9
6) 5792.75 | 12.97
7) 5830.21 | 12.48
